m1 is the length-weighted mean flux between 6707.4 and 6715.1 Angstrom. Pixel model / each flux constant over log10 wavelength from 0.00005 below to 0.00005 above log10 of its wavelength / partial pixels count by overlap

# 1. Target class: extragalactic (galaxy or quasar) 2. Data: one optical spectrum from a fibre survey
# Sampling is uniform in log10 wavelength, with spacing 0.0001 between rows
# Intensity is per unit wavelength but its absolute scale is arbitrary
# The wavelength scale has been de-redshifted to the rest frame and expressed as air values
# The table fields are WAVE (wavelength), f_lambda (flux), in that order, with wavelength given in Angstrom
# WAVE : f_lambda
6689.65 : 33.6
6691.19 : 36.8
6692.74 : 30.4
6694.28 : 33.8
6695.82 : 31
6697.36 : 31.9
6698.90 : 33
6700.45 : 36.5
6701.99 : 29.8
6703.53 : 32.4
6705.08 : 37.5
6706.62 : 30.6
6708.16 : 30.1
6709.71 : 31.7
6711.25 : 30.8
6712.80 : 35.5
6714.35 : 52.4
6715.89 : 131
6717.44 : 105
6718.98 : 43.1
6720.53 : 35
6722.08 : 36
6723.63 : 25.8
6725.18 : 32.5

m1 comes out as 36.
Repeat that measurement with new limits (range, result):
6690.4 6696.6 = 33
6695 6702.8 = 32.5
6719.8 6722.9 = 35.3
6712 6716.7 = 72.9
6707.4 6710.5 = 30.9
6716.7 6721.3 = 60.8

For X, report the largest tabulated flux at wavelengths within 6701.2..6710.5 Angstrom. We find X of 37.5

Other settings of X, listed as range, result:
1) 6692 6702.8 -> 36.5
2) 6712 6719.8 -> 131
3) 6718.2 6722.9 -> 43.1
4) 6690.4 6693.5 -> 36.8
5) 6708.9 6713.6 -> 35.5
